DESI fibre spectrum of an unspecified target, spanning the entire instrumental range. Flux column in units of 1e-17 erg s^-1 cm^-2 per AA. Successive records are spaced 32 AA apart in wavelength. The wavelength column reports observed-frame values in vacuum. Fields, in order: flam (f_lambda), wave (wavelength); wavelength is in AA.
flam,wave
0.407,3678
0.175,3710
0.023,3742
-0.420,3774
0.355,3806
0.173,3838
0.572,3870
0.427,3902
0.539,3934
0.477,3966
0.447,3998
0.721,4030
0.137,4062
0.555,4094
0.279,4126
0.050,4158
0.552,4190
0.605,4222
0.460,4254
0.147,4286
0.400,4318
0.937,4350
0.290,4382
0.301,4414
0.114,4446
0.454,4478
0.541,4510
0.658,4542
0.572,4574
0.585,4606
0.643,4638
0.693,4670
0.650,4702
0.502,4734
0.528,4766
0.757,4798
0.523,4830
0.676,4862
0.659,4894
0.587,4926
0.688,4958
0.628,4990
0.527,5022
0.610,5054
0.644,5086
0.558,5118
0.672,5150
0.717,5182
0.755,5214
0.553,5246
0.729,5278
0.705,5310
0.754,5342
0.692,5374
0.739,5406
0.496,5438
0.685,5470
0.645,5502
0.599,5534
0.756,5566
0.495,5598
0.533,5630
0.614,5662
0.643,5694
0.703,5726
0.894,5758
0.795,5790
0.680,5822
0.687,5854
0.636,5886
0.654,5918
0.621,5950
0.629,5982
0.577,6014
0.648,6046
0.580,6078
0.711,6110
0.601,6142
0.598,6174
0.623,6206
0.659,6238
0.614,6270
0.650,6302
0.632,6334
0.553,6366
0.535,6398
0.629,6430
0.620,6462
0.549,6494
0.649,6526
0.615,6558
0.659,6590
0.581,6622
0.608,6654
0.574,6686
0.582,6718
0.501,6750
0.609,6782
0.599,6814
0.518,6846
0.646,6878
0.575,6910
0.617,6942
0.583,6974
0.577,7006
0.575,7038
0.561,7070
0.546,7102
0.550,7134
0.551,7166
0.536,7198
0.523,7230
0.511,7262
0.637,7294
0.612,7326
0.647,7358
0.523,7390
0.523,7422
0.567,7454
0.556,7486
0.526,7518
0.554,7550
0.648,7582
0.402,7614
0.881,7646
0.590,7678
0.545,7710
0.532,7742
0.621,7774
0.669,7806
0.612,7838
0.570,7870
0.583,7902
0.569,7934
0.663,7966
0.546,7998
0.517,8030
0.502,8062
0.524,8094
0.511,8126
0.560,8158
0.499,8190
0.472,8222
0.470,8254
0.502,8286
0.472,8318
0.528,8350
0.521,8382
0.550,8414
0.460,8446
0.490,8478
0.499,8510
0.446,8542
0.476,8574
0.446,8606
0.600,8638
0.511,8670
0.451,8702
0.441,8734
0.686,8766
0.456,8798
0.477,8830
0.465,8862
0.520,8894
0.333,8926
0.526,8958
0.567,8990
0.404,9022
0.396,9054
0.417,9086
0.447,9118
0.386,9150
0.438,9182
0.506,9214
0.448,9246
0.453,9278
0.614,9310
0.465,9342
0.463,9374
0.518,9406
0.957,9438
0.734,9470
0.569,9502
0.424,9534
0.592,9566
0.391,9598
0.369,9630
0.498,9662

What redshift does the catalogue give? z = 0.16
